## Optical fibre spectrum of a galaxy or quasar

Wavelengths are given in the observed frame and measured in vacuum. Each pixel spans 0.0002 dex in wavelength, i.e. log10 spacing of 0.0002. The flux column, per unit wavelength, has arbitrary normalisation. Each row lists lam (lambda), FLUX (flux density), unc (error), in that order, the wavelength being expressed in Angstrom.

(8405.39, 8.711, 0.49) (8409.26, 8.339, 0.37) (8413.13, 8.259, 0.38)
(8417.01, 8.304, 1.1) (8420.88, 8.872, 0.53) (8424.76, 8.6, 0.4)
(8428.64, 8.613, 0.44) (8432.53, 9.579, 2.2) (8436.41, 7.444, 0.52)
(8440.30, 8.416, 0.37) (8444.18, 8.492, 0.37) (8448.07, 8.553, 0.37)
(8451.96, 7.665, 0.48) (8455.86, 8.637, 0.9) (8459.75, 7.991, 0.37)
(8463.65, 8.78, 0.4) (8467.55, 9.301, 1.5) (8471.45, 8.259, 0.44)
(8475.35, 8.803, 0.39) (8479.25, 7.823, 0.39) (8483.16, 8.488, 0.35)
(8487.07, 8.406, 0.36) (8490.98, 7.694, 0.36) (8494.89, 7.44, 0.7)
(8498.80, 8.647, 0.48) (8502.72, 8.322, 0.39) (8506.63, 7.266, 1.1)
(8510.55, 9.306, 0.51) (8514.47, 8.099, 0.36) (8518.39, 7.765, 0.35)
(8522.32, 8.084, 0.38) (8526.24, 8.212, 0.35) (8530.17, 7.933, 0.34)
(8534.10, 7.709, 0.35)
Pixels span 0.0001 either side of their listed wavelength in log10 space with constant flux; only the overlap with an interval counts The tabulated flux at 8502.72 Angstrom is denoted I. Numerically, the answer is 8.322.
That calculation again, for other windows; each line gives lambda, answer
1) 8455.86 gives 8.637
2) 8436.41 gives 7.444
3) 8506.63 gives 7.266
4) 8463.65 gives 8.78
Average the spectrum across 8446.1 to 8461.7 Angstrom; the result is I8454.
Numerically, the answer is 8.21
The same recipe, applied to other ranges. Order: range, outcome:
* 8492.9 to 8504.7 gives 8.14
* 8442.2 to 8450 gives 8.53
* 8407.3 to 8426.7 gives 8.48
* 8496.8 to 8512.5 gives 8.38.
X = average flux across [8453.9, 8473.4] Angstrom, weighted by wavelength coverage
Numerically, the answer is 8.59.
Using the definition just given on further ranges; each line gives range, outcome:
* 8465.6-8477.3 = 8.79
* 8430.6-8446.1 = 8.49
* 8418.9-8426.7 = 8.74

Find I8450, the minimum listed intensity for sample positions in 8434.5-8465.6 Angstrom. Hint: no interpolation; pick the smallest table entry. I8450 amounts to 7.444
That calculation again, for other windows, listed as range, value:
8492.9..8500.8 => 7.44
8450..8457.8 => 7.665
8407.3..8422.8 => 8.259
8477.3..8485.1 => 7.823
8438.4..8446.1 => 8.416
